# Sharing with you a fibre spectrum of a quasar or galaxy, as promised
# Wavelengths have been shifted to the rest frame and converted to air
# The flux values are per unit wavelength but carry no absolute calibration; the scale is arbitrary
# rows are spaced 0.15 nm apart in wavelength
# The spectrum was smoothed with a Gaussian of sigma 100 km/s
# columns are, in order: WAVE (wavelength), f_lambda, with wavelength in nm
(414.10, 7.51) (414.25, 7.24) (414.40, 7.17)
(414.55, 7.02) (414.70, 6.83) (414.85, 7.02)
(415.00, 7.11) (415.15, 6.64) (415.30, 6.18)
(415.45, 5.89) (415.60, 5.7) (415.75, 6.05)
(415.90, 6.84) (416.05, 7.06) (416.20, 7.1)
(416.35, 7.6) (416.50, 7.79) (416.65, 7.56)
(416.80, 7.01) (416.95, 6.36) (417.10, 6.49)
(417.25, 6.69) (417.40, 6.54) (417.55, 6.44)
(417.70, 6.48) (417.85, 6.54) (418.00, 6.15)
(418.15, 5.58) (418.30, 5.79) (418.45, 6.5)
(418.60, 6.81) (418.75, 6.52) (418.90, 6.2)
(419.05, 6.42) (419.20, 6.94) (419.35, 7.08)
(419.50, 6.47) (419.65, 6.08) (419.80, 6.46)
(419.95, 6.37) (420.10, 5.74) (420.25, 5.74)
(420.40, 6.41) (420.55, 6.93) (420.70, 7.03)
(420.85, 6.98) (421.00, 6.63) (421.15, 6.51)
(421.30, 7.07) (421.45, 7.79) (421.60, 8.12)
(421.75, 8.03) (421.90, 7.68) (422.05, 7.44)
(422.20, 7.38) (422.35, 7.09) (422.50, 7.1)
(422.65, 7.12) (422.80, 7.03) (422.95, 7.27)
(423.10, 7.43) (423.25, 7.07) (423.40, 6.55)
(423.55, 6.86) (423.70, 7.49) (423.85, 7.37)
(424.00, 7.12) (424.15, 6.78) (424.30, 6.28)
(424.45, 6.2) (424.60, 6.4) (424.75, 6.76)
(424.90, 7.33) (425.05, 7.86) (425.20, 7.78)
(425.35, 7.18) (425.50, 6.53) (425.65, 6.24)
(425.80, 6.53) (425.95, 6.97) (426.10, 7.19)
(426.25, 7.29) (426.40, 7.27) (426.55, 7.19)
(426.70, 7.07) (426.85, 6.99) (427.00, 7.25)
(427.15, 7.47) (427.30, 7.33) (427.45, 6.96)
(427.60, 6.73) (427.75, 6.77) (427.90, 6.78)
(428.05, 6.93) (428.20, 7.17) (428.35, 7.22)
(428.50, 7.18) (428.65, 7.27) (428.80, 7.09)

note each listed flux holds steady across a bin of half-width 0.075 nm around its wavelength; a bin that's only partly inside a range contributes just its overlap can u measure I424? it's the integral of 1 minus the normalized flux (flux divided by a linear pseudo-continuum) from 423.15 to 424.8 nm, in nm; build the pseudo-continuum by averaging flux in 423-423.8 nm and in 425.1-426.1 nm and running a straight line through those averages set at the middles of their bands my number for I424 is 0.055 nm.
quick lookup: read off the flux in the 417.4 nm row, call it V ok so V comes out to 6.54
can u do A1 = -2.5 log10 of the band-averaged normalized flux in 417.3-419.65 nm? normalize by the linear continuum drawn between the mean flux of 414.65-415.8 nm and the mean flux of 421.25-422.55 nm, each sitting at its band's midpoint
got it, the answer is 0.09 mag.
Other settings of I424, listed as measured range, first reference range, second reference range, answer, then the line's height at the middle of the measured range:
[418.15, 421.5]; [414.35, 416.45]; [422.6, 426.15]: 0.15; 6.85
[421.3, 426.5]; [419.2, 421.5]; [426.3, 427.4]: -0.14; 6.95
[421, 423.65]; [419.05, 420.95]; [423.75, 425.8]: -0.22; 6.7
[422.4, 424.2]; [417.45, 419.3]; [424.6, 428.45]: -0.08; 6.79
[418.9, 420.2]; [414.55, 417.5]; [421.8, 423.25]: 0.12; 7.05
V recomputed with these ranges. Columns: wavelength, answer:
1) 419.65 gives 6.08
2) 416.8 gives 7.01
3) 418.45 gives 6.5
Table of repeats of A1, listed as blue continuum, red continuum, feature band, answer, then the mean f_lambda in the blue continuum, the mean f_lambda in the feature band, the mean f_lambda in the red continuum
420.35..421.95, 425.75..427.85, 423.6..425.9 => 0.03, 7.2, 6.92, 7.08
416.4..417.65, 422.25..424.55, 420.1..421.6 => 0.02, 6.87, 6.8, 6.98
